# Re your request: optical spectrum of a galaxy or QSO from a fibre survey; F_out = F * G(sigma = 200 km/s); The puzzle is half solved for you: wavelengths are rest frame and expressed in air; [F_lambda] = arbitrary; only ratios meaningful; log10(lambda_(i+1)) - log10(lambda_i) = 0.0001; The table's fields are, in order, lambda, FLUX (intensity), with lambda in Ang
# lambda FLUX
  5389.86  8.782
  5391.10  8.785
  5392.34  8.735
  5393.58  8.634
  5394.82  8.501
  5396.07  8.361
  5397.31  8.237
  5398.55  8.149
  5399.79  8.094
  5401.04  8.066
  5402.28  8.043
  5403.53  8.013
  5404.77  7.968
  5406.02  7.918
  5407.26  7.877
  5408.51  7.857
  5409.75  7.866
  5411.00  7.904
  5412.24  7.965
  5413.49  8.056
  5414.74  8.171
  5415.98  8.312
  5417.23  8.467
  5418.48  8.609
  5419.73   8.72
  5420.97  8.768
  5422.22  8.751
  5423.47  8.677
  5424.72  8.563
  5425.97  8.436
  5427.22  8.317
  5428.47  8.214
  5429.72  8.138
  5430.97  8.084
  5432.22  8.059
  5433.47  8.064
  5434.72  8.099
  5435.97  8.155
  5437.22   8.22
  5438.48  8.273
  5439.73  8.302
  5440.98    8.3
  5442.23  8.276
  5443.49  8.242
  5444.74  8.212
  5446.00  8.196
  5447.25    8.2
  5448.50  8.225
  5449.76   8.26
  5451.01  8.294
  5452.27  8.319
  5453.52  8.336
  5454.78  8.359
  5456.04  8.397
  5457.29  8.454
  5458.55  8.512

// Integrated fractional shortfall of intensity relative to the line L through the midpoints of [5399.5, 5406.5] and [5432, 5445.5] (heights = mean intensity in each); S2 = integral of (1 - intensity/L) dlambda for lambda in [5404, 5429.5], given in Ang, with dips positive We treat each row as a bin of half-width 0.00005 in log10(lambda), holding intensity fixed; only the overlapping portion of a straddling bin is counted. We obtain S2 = -0.6 Ang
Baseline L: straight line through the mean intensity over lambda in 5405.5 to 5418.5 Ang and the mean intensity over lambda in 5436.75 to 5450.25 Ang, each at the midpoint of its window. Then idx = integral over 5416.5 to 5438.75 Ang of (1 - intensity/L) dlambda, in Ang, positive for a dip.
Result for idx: -0.58 Ang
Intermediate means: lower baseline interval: 8.07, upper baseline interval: 8.24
